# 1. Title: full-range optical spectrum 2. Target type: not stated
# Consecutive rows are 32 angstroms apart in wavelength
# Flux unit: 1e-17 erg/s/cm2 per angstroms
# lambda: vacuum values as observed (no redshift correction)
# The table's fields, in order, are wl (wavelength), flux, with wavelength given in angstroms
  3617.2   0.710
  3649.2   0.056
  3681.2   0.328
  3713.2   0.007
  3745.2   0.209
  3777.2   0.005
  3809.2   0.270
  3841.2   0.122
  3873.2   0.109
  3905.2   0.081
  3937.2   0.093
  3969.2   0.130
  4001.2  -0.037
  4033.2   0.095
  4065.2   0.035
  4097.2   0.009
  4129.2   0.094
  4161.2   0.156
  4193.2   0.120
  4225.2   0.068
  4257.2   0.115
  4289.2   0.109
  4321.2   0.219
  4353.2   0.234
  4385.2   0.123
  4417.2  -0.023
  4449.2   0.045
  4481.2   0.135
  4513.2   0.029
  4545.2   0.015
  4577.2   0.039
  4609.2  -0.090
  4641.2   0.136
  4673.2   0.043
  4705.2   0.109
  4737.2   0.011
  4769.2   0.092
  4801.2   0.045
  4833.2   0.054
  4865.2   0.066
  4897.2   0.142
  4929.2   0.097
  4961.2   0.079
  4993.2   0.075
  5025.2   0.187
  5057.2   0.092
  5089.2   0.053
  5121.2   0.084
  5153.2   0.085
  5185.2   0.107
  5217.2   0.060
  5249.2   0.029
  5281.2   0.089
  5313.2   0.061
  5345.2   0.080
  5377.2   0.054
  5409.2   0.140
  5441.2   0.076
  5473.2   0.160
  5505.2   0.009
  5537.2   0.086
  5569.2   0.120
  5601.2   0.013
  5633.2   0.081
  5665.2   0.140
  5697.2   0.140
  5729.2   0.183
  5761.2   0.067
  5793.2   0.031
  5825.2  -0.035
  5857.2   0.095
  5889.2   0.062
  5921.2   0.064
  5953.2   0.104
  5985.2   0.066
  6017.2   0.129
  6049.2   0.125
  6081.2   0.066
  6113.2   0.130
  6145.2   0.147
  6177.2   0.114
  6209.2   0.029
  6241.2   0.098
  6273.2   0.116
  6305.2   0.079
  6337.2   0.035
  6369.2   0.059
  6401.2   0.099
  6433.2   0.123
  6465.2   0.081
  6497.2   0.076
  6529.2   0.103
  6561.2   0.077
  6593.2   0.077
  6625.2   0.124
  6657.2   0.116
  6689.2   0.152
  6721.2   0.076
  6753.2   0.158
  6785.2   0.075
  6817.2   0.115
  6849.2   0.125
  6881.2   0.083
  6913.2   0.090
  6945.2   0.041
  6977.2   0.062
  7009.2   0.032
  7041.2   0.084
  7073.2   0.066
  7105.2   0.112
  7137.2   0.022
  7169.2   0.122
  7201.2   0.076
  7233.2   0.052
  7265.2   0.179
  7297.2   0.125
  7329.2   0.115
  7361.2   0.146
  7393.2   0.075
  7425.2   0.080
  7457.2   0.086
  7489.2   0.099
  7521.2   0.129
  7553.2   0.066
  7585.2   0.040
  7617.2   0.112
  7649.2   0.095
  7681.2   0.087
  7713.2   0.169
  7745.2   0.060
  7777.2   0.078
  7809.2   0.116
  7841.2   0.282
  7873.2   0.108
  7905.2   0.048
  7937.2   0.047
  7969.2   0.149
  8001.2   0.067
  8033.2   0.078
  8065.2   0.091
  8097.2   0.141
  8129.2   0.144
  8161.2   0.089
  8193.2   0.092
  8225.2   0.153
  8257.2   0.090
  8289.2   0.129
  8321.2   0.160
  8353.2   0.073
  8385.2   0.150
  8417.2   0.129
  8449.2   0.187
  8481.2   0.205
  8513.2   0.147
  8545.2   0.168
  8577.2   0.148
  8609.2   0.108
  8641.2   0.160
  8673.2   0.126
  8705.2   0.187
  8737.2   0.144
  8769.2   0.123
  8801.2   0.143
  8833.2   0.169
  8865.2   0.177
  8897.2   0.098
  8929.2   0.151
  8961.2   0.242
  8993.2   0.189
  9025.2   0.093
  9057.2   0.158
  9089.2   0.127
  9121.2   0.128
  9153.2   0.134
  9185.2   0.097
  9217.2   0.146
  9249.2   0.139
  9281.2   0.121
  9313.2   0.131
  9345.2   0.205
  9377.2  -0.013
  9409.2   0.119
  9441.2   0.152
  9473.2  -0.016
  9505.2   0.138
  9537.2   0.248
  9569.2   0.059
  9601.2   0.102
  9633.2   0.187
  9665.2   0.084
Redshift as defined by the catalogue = 1.100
